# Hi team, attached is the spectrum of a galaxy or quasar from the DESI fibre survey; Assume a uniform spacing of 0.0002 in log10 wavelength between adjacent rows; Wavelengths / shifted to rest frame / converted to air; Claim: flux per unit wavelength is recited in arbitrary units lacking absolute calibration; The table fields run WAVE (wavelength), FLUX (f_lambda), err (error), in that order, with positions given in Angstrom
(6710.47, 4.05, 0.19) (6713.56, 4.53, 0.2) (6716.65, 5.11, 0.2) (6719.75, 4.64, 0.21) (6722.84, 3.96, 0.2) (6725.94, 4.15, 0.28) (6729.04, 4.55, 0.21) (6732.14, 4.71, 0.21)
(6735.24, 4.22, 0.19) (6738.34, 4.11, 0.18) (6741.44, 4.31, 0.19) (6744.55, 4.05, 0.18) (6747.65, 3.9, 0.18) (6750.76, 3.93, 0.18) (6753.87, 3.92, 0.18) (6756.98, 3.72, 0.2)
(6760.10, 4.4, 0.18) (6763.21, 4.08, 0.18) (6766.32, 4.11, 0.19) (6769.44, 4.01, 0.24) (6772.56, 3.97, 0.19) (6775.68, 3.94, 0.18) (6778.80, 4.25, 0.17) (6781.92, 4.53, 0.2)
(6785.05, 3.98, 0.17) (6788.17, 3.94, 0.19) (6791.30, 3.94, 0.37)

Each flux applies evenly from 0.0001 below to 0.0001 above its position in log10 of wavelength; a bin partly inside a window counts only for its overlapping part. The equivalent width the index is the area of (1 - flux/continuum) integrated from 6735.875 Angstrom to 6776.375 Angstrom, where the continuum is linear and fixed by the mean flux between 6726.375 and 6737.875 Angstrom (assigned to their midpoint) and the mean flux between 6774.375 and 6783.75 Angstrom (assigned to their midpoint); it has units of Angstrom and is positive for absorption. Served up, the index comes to 2.7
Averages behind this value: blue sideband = 4.42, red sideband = 4.24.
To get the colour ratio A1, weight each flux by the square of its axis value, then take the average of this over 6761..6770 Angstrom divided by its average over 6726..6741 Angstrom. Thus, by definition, 0.9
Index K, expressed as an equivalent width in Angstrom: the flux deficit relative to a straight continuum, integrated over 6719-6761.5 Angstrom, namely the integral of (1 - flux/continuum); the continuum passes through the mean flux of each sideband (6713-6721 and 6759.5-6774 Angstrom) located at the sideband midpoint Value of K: 2.8 Angstrom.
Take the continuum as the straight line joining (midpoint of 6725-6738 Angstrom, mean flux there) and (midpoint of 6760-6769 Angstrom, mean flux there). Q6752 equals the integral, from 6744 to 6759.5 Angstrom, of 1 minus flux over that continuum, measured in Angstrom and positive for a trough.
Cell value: 1.1 Angstrom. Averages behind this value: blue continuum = 4.39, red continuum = 4.14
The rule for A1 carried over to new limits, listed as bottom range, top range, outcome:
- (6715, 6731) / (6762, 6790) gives 0.93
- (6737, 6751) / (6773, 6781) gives 1.02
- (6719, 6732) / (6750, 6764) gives 0.93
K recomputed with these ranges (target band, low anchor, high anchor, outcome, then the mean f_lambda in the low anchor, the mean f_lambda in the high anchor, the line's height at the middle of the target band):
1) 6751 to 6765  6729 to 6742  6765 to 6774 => 0.4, 4.37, 4.03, 4.14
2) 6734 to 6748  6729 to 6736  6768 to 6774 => 0.8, 4.51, 3.99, 4.4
